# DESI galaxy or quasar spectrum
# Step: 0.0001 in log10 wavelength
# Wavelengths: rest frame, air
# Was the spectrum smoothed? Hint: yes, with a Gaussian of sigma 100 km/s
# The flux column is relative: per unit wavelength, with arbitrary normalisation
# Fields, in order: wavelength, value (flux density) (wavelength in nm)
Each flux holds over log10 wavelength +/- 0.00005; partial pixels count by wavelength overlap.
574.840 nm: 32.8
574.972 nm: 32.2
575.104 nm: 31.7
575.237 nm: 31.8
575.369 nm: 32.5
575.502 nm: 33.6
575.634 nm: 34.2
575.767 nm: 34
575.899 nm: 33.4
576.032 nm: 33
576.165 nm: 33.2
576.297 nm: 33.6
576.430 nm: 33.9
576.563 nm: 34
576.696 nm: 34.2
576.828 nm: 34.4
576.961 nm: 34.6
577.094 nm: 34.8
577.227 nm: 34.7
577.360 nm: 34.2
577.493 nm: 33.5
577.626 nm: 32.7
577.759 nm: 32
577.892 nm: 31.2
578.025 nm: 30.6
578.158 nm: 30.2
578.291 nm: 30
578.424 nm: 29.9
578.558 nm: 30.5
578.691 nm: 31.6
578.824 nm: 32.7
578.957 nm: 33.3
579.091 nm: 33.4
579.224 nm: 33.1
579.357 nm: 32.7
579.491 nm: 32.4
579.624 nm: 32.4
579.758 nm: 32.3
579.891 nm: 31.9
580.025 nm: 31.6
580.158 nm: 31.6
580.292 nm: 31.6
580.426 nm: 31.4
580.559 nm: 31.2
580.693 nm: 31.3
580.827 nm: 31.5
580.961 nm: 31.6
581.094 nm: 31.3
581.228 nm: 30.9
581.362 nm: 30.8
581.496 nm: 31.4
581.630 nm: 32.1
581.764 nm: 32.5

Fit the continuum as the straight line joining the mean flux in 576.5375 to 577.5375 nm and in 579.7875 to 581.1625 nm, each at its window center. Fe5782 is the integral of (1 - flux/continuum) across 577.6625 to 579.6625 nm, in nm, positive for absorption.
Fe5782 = 0.08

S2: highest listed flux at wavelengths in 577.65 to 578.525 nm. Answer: 32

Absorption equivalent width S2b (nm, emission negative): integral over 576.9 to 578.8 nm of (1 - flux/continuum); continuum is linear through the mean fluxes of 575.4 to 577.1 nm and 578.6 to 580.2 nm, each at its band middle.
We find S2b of 0.05 nm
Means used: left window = 33.9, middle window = 32.2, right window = 32.4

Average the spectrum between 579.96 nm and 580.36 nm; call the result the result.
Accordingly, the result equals 31.6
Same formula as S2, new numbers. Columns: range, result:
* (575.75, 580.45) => 34.8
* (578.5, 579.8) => 33.4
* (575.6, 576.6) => 34.2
